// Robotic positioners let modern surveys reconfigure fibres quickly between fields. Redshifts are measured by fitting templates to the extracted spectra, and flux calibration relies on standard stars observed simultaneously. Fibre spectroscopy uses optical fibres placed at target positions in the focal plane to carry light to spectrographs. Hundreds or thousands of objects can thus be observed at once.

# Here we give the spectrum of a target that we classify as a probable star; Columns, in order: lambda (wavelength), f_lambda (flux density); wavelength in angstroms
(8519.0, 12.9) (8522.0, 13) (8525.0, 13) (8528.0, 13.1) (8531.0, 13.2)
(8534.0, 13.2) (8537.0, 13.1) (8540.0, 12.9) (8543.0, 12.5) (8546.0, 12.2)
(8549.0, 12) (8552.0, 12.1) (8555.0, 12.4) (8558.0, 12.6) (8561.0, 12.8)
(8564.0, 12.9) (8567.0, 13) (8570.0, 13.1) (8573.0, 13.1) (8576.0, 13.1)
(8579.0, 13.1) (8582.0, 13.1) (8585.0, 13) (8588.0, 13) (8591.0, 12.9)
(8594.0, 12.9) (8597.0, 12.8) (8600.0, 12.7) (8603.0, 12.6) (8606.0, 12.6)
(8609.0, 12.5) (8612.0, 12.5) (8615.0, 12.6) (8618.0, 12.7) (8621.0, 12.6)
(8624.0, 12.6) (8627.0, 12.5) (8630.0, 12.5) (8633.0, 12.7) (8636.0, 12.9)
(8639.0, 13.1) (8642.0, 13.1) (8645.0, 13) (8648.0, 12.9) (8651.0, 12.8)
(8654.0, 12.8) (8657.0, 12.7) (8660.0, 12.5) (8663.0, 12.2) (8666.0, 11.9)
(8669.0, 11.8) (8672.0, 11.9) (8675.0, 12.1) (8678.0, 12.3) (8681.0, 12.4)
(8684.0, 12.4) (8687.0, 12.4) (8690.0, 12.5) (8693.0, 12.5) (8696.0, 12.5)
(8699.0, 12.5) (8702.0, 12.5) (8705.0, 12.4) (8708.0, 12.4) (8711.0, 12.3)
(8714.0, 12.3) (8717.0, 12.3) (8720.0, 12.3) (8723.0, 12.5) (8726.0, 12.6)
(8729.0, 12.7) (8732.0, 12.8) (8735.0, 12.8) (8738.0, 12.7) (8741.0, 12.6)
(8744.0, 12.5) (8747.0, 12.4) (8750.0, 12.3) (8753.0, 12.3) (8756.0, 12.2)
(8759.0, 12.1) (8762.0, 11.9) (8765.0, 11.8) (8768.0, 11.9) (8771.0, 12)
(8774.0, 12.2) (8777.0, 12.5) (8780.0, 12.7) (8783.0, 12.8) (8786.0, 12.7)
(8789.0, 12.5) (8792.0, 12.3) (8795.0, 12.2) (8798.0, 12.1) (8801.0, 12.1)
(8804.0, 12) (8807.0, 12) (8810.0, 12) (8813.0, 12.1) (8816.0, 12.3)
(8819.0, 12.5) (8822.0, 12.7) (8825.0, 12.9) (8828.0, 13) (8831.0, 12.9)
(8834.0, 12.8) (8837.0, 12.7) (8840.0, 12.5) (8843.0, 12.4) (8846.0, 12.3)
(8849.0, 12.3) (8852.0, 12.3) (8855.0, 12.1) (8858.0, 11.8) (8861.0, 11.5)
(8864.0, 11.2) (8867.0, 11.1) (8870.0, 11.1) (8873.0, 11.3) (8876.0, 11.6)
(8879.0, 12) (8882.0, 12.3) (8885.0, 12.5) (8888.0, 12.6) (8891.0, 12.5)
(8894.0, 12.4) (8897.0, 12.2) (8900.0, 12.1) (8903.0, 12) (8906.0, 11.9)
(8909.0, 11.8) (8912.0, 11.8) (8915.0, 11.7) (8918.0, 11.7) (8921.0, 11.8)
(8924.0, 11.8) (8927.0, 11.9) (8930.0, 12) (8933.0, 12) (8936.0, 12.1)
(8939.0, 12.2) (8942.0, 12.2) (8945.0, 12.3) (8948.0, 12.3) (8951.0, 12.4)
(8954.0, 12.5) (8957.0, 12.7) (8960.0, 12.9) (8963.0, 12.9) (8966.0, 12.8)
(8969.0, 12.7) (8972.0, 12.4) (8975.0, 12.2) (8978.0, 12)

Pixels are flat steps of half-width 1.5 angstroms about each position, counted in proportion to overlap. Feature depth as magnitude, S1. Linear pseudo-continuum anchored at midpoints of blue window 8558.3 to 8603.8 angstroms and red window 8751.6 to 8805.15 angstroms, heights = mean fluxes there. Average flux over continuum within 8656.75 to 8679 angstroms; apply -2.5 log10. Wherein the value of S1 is 0.04 mag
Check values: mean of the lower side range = 12.9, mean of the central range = 12.1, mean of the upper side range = 12.2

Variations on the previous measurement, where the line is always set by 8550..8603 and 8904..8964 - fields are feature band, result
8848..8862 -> 0.03 mag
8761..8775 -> 0.05 mag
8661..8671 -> 0.06 mag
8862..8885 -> 0.06 mag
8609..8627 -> 0.02 mag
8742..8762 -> 0.02 mag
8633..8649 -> -0.02 mag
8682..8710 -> 0.01 mag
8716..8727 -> 0.01 mag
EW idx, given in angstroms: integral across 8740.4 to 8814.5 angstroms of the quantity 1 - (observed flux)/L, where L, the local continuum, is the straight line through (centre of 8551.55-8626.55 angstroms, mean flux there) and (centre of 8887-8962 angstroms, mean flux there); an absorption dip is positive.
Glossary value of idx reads 1.10 angstroms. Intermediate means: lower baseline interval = 12.8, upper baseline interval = 12.2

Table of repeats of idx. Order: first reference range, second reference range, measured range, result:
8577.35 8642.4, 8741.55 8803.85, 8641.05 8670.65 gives 0.17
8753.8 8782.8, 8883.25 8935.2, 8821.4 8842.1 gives -1.13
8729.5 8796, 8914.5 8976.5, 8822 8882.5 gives 1.03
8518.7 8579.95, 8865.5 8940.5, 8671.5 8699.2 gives 0.27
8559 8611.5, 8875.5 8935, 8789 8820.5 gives 0.33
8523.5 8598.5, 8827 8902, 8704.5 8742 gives -0.16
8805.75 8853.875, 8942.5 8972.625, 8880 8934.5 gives 2.12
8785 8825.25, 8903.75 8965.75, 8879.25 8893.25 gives -0.25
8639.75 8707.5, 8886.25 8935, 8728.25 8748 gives -0.49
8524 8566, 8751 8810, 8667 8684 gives 0.44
